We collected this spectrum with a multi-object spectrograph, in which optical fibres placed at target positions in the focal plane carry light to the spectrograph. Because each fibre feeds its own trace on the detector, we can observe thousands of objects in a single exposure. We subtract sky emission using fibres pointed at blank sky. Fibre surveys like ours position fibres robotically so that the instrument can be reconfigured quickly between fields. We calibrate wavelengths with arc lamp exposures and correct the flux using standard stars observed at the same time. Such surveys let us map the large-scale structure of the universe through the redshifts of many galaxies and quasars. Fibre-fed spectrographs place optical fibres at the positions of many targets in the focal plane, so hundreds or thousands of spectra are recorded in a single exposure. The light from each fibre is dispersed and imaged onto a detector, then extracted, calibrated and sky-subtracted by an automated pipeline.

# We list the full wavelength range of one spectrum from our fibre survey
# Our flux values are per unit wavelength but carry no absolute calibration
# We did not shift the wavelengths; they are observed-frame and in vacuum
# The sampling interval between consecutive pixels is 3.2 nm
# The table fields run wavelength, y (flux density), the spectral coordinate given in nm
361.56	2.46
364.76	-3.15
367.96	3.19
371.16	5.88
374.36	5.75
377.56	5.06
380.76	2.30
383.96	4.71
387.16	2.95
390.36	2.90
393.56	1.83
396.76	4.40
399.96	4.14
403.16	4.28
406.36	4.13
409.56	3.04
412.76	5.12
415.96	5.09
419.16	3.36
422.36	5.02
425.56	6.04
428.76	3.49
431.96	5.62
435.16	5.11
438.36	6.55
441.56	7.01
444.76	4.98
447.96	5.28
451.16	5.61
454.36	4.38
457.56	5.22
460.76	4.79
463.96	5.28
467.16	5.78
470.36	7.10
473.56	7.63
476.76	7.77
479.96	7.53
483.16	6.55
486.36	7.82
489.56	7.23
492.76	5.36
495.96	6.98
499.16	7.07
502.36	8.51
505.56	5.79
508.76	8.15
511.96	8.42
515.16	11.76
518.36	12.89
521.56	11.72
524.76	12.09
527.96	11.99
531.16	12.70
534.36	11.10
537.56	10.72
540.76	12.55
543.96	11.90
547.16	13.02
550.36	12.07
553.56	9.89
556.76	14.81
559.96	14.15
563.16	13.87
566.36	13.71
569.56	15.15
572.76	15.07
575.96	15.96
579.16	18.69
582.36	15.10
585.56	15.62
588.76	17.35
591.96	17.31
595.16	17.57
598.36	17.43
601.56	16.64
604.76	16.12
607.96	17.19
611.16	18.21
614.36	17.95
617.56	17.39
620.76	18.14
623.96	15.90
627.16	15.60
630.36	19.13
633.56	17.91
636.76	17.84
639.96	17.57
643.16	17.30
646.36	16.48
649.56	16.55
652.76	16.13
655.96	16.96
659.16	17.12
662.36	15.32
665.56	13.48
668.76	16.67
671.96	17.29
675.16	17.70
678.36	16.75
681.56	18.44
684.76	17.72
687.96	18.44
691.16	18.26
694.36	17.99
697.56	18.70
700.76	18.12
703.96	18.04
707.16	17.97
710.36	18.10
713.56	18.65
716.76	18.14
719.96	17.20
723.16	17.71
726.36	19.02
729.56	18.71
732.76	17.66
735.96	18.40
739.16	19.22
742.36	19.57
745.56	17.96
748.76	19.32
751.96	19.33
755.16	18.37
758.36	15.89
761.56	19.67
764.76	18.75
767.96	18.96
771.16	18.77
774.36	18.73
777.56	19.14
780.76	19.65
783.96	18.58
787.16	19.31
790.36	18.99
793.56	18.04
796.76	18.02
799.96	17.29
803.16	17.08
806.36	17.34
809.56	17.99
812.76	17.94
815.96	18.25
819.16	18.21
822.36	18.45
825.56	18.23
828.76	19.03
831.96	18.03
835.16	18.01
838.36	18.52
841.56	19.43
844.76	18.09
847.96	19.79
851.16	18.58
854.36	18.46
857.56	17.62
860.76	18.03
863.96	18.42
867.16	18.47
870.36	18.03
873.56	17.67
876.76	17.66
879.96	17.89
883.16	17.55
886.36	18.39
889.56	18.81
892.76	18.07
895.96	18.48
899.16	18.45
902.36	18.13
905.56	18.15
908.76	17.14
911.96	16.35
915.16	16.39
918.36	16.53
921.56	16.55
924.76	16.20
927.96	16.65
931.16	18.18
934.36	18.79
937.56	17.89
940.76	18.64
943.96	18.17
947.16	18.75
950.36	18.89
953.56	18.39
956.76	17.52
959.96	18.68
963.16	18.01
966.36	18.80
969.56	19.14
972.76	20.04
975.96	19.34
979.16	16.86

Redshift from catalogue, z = 0.286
